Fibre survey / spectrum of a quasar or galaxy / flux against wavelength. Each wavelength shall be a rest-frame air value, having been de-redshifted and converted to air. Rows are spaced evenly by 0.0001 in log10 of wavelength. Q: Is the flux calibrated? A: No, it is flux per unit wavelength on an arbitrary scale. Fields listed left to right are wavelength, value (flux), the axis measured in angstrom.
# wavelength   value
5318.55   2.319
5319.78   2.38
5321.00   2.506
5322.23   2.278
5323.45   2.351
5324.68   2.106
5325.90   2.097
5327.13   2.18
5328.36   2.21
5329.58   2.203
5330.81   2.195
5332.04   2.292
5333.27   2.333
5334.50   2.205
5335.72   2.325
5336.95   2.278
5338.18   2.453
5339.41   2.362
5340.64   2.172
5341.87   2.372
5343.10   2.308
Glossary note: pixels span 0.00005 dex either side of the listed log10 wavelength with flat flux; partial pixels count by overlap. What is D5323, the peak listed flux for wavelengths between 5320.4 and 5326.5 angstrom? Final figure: 2.506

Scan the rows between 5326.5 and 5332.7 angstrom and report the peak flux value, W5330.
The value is 2.292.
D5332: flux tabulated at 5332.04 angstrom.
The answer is 2.292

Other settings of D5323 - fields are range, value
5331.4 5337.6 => 2.333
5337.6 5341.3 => 2.453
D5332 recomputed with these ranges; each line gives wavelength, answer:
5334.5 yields 2.205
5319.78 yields 2.38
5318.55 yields 2.319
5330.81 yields 2.195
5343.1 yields 2.308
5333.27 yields 2.333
